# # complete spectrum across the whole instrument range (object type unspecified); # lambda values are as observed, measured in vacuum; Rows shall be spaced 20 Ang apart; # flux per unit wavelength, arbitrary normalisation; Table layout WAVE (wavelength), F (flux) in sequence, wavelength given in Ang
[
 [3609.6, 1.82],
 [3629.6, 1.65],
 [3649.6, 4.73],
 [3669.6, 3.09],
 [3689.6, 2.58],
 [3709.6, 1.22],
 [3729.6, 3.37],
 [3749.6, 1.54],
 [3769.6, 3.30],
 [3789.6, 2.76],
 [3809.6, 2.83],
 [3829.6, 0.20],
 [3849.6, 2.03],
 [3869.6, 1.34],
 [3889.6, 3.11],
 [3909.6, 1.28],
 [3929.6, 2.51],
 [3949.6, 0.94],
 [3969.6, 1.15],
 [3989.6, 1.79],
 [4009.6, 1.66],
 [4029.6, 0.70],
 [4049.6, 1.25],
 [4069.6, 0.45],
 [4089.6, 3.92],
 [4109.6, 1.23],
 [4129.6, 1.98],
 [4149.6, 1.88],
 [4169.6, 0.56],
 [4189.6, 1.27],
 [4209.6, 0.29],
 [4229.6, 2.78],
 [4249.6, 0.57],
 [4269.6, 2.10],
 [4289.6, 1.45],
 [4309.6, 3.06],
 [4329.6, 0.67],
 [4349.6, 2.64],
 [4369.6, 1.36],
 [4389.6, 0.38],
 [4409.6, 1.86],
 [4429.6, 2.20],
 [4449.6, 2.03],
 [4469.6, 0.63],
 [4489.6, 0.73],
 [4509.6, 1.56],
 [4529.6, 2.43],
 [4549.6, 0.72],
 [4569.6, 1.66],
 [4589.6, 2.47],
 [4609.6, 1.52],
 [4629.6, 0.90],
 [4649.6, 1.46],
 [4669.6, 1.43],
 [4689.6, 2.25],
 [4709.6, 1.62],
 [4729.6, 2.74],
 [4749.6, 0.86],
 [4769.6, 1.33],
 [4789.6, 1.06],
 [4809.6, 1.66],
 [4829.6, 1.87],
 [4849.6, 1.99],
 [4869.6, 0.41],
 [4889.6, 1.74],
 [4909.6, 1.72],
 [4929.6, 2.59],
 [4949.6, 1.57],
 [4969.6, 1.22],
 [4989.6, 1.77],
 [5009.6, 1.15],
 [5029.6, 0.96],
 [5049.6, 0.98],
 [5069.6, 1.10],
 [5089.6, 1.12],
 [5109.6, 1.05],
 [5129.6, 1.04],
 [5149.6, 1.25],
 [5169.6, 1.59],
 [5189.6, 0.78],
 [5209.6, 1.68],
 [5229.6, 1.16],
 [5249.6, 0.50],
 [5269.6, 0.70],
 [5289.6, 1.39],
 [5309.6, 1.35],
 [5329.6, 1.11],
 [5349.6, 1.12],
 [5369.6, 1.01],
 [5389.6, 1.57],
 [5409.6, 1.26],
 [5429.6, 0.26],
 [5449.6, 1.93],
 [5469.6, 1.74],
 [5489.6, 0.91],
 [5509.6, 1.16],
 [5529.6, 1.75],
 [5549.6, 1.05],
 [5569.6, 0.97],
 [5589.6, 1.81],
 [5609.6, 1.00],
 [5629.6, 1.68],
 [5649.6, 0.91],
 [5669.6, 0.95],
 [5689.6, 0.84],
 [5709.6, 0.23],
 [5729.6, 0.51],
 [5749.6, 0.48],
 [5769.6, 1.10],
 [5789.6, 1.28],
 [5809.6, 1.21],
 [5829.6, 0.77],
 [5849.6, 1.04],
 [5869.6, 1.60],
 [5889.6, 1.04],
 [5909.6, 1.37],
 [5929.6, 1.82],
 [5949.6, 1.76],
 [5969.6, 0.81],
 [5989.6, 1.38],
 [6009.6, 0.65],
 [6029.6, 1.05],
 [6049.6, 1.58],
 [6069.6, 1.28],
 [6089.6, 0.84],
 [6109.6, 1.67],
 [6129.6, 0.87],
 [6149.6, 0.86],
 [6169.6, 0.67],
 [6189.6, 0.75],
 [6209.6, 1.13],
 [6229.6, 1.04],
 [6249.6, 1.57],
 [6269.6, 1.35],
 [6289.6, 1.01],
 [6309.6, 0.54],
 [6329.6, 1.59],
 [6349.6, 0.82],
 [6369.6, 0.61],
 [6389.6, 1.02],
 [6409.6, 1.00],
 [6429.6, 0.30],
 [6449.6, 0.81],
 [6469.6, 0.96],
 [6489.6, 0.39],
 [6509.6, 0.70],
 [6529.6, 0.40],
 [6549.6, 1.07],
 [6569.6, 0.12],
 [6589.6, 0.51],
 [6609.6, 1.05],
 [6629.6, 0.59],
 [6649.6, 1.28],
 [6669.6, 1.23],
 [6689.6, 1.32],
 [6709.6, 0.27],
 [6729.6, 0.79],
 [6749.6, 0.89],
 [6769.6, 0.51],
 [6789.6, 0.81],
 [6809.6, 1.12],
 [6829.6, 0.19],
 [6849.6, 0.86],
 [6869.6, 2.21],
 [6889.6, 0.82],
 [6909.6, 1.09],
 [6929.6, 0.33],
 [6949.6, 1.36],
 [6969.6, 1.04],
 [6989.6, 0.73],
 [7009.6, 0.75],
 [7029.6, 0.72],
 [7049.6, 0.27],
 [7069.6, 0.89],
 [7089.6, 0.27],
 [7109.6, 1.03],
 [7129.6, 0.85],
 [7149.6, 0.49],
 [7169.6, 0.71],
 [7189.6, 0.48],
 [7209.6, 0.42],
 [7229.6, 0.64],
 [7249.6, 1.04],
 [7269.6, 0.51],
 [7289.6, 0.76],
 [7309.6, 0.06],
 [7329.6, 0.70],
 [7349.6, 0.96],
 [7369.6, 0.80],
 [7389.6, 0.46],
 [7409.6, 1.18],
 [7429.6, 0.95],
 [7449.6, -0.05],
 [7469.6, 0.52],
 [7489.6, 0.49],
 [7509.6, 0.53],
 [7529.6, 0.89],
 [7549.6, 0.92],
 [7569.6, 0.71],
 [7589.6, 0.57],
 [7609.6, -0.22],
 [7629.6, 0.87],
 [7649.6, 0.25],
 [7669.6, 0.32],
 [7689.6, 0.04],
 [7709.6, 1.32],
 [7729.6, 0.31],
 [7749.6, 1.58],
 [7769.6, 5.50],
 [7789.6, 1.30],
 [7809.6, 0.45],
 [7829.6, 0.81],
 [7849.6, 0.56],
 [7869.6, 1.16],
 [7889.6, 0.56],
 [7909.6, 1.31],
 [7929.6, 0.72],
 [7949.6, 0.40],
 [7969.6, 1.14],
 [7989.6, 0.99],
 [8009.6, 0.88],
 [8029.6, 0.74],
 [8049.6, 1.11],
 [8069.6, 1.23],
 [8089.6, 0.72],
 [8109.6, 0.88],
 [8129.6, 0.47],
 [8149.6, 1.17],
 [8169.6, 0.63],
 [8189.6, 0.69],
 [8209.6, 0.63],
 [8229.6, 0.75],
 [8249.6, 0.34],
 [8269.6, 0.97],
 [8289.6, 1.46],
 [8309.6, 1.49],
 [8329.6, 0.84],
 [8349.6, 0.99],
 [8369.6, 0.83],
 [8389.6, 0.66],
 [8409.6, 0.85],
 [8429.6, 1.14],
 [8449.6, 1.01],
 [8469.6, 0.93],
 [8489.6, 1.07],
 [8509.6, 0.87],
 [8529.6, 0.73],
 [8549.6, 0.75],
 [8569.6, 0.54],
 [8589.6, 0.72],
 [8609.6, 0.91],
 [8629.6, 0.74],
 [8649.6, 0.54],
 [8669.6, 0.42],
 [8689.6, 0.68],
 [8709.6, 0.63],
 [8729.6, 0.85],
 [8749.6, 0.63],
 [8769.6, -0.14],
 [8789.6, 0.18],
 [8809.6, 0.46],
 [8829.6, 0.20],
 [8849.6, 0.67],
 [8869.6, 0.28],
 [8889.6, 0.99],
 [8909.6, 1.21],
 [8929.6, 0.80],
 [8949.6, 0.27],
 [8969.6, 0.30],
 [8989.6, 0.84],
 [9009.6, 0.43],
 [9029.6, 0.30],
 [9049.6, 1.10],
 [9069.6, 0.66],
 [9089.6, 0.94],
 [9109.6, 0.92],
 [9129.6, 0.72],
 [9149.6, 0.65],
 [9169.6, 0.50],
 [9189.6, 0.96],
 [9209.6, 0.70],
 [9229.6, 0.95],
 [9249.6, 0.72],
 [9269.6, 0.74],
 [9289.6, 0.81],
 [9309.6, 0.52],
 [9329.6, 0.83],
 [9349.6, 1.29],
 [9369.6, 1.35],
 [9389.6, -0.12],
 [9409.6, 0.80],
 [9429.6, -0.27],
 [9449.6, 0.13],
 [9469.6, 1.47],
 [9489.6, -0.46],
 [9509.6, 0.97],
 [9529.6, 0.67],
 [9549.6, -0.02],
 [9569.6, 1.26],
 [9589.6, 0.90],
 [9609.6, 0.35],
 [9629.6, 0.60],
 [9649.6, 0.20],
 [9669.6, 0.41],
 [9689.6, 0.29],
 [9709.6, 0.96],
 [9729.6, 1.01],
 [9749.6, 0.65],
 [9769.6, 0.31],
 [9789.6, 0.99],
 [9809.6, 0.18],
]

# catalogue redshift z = 1.085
